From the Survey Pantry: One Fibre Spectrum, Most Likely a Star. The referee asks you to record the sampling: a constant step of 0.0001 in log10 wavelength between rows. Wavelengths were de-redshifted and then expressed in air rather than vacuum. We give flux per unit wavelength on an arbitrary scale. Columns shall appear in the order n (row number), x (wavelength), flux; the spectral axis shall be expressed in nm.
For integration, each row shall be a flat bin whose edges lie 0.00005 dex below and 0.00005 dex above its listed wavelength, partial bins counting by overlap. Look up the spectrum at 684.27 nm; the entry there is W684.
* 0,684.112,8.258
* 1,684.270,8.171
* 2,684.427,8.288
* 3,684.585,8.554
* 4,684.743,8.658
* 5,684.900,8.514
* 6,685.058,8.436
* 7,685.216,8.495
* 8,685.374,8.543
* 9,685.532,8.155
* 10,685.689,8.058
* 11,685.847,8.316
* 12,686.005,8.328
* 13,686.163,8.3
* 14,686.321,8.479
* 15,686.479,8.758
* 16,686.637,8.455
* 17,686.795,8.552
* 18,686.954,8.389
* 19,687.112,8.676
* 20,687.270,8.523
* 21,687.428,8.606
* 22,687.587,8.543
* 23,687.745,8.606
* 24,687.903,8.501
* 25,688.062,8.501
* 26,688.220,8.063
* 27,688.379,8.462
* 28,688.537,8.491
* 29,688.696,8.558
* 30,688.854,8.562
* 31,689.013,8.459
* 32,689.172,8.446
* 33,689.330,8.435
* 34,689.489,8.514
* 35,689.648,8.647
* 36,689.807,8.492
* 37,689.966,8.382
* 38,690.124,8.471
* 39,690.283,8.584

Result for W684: 8.171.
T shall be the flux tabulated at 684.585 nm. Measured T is 8.554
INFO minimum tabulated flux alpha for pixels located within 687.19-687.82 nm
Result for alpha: 8.523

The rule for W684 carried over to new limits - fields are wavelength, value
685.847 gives 8.316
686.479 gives 8.758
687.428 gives 8.606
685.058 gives 8.436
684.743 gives 8.658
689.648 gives 8.647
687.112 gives 8.676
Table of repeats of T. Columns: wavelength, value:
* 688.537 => 8.491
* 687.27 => 8.523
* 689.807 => 8.492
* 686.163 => 8.3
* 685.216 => 8.495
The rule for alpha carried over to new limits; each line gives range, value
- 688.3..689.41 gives 8.435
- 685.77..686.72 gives 8.3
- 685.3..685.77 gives 8.058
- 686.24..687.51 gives 8.389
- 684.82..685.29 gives 8.436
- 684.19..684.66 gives 8.171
